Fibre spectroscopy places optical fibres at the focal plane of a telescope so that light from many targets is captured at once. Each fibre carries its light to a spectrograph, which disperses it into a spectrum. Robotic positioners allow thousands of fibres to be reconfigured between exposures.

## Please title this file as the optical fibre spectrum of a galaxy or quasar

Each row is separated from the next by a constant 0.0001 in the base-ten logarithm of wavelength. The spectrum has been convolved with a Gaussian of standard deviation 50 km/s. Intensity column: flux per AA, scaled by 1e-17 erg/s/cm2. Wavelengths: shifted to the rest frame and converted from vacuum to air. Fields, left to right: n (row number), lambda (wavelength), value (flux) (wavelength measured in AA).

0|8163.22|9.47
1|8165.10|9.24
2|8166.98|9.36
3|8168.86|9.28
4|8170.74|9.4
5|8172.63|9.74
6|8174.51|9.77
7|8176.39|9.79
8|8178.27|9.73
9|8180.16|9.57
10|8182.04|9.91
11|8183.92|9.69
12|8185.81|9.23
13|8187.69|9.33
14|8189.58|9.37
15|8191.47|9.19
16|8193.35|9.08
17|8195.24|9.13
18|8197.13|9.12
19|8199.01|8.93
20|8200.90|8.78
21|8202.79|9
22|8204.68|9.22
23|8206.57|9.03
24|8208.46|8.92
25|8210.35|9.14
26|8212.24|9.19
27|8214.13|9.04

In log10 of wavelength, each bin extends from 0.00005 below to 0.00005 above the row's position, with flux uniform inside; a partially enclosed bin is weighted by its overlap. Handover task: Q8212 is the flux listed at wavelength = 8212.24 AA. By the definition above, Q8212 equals 9.19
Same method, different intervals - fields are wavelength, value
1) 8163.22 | 9.47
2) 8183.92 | 9.69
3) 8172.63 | 9.74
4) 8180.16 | 9.57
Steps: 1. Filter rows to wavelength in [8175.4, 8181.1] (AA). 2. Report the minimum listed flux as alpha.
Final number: 9.57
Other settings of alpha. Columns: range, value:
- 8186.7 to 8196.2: 9.08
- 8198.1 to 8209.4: 8.78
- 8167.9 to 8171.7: 9.28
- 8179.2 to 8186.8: 9.23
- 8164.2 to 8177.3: 9.24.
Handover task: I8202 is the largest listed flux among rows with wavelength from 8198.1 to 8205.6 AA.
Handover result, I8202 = 9.22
